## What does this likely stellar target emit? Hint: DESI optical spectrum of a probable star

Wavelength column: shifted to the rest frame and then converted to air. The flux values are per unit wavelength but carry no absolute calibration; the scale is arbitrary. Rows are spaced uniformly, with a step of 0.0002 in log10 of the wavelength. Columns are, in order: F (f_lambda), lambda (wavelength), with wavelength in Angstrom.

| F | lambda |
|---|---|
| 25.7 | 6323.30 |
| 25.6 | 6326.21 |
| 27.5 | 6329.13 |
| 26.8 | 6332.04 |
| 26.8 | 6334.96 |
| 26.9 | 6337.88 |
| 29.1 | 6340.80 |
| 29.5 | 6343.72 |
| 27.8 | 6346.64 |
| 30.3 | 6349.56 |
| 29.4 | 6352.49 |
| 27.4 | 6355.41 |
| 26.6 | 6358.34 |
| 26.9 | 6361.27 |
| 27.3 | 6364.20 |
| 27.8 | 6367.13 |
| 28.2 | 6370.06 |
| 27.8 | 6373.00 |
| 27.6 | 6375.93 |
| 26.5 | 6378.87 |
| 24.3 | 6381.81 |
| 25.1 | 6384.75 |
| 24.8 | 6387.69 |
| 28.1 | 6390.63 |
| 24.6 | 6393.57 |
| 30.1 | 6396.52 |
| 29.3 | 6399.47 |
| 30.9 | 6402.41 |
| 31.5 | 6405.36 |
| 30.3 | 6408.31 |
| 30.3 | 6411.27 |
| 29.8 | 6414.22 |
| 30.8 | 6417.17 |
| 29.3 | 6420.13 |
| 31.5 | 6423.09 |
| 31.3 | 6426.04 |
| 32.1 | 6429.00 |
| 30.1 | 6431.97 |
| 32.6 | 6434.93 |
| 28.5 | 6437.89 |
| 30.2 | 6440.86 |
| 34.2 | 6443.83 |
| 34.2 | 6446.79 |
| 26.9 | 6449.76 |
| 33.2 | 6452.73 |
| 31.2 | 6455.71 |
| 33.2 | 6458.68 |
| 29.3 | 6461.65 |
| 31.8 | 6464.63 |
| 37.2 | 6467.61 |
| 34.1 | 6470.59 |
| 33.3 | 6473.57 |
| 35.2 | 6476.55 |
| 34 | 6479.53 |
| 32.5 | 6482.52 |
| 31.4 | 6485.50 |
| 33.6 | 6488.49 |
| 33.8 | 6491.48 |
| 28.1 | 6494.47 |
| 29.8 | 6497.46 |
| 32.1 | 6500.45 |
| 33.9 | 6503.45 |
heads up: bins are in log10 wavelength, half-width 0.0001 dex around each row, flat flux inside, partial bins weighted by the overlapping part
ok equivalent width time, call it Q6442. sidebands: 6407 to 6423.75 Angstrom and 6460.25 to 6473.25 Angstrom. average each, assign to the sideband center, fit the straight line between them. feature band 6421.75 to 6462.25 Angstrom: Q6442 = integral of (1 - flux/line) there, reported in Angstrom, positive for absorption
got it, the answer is 0.5 Angstrom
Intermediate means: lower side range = 30.3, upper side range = 33.1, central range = 31.4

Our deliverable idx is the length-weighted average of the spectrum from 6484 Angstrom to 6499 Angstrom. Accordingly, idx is 31.4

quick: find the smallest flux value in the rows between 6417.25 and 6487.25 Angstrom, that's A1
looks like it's 26.9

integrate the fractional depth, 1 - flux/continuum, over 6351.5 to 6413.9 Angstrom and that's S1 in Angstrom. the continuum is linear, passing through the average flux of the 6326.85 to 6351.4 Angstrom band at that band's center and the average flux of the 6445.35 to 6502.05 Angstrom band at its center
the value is 3.3 Angstrom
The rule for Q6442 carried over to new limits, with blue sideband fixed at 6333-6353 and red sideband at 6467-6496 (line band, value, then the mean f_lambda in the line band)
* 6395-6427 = 0.4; 30.4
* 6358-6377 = 1.2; 27.5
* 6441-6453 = 0.1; 31.8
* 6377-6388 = 1.7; 25.3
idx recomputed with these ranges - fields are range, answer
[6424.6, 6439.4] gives 30.9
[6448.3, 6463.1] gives 30.8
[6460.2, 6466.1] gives 30.5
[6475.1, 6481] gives 34.6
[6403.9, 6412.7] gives 30.7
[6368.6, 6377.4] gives 27.9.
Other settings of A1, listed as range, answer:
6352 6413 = 24.3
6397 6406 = 29.3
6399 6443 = 28.5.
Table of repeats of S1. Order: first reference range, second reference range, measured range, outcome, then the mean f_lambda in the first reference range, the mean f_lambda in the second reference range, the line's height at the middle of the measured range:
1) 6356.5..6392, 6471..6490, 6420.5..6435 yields -0.6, 26.8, 33.4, 30.1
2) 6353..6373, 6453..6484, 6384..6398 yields 1.2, 27.5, 33.2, 29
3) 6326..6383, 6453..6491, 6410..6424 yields 0.1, 27.6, 33.1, 30.5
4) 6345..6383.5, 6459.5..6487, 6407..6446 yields -0.2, 27.5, 33.2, 30.8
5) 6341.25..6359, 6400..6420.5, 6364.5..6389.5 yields 2.4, 28.6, 30.4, 29.4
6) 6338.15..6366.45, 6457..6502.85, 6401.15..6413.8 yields -0.2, 28.2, 32.6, 30.1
